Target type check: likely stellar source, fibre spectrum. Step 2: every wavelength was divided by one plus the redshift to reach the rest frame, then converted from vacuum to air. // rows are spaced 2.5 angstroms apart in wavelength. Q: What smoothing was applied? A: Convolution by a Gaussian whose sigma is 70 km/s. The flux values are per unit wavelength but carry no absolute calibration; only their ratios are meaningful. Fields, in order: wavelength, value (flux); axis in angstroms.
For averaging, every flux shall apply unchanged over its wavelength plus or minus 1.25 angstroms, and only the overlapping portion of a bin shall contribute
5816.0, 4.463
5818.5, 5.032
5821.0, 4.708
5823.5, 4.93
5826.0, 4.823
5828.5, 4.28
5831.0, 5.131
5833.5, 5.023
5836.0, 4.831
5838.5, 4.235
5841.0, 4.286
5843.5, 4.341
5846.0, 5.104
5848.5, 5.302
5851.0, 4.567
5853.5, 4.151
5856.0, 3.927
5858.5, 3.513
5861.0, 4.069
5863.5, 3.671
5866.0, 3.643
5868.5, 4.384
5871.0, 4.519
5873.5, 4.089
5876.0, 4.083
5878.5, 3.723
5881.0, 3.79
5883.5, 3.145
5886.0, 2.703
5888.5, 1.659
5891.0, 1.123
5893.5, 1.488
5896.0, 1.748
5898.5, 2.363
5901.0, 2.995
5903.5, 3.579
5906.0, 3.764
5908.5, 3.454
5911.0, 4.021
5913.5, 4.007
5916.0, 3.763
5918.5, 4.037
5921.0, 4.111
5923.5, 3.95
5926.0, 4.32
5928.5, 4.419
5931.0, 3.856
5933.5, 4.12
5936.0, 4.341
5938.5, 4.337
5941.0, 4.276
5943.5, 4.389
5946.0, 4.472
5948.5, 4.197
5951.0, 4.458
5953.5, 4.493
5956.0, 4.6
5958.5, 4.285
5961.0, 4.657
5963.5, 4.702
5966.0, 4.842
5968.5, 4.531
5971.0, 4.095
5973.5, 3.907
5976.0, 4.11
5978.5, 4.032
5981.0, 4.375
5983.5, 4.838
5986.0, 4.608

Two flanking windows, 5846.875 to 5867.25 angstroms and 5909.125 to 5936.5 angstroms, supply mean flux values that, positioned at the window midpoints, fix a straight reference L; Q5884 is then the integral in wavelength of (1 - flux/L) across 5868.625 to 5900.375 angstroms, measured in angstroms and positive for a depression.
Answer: 9.1 angstroms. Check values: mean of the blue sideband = 4.12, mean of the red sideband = 4.06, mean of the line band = 2.93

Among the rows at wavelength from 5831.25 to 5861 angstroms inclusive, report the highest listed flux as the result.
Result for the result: 5.302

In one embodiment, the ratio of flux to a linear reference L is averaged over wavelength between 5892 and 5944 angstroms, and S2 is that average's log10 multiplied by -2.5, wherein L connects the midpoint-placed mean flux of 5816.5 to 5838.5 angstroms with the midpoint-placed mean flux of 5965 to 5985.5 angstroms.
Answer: 0.23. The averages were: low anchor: 4.8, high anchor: 4.34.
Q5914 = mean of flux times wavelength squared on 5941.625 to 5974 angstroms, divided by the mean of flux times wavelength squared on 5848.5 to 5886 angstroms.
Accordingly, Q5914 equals 1.2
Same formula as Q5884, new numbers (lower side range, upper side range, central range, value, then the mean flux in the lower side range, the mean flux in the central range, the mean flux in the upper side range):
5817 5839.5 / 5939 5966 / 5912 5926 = 1.7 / 4.78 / 4.01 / 4.47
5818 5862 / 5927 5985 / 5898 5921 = 4.2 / 4.56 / 3.62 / 4.36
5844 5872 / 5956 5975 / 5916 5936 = 1.2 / 4.26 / 4.11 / 4.44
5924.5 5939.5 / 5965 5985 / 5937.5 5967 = -1.3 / 4.23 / 4.47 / 4.34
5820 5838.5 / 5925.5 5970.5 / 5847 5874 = 2.9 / 4.78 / 4.18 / 4.4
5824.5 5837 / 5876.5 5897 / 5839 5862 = -2.1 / 4.82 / 4.36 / 2.49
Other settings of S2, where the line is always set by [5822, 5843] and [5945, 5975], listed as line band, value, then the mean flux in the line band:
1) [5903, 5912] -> 0.22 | 3.71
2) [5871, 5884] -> 0.18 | 3.87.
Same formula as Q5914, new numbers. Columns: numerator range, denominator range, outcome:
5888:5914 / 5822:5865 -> 0.62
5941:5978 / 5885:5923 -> 1.49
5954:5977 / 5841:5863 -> 1.06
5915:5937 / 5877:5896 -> 1.67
